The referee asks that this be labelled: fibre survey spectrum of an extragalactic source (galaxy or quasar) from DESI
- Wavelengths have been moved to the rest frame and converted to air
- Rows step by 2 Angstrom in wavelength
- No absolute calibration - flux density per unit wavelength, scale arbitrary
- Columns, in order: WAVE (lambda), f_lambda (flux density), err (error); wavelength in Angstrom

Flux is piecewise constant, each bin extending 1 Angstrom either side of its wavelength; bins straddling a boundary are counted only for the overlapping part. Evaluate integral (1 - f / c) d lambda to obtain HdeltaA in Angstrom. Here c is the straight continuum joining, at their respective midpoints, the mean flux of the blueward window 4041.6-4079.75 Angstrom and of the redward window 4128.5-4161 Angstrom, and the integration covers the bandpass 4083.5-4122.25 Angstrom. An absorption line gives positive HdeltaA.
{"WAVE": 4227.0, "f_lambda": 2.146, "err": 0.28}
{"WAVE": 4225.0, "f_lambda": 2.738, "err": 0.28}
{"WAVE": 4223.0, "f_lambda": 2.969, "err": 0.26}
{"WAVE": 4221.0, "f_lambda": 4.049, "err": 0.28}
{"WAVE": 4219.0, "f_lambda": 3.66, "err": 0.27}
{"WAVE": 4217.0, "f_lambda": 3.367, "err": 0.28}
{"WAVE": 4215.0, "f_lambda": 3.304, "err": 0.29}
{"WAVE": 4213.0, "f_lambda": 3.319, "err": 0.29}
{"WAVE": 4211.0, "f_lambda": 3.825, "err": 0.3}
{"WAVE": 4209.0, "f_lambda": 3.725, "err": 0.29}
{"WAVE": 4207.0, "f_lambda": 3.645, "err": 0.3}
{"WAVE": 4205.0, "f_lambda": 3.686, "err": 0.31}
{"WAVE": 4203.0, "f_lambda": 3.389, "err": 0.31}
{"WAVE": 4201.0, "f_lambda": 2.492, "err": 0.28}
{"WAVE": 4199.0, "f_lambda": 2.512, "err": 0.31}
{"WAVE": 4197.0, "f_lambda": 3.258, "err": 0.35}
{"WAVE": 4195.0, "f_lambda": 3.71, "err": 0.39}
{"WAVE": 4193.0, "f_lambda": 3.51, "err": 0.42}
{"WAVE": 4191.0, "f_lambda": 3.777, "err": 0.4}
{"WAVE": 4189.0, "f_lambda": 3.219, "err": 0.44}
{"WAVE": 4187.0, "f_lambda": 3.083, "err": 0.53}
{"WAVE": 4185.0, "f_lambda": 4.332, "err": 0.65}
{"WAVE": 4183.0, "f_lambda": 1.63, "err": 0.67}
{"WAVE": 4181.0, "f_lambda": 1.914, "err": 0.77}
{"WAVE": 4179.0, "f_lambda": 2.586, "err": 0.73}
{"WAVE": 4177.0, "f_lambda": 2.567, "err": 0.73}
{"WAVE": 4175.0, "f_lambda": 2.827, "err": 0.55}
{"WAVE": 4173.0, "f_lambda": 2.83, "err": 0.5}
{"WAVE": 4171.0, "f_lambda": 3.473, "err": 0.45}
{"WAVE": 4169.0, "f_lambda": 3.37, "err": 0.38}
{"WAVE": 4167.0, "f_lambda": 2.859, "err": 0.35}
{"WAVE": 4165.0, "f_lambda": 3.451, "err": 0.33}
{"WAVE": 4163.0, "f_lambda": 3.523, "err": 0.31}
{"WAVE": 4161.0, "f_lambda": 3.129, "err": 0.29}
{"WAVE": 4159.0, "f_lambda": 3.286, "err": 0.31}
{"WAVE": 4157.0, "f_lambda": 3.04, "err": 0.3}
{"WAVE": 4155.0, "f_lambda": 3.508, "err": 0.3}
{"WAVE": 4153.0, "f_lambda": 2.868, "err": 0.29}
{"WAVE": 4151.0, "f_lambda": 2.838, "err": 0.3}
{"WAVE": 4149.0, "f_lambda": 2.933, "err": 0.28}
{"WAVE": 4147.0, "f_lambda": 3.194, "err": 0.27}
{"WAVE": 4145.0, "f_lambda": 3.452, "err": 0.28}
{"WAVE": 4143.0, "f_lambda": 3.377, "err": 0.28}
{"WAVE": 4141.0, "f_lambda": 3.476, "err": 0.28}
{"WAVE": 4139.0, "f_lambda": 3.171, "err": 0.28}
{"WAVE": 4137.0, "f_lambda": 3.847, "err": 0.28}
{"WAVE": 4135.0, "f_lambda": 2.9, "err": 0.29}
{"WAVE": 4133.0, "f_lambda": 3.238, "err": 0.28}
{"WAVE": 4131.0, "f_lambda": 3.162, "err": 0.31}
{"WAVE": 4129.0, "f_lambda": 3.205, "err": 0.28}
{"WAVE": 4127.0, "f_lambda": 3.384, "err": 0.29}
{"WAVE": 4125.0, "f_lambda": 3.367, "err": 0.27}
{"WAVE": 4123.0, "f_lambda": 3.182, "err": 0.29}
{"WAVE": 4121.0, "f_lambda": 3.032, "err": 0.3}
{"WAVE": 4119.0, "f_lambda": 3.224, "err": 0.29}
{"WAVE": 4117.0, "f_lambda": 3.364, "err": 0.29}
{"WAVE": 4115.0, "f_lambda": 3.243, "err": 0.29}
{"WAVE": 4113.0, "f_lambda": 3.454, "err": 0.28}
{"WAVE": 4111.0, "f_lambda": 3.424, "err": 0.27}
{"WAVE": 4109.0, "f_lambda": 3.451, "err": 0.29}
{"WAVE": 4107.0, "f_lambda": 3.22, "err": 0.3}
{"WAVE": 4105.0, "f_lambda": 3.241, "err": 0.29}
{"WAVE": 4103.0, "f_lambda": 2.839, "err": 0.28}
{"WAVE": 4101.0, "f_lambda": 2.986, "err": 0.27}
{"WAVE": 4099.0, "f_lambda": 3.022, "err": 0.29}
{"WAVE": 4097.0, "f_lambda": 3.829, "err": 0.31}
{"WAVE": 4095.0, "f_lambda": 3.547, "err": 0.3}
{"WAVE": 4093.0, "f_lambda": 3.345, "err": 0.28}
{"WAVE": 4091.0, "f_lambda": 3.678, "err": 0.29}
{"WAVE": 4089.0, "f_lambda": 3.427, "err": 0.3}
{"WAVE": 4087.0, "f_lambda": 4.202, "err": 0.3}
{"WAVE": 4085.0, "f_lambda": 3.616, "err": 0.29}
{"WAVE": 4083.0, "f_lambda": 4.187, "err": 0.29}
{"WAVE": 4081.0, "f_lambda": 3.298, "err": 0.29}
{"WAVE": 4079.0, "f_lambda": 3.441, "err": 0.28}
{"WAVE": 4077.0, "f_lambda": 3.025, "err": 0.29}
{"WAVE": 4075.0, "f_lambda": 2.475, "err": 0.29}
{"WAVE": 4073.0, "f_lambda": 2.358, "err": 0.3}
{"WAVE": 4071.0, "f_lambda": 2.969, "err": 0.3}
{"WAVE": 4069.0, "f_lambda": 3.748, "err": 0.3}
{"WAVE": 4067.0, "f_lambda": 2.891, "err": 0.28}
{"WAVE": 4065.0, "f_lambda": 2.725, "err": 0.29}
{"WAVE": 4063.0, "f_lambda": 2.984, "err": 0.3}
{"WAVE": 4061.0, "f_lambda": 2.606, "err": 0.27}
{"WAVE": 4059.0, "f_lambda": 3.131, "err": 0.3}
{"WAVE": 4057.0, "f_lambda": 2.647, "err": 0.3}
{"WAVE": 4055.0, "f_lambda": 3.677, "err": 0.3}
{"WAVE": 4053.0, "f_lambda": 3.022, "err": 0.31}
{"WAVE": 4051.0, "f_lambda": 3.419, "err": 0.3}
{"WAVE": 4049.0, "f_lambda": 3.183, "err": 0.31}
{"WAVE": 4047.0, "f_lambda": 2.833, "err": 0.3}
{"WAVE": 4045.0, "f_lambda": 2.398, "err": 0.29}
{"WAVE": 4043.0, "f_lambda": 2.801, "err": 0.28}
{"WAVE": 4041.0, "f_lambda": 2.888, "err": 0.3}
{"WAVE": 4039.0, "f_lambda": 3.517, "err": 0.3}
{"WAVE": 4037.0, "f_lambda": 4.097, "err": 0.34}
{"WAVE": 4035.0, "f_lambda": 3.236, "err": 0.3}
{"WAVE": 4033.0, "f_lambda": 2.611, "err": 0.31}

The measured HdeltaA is -3.7 Angstrom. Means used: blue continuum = 2.96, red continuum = 3.22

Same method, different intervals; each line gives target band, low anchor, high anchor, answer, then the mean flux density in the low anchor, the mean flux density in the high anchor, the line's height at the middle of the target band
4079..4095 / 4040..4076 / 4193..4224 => -3.37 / 2.93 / 3.4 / 3.02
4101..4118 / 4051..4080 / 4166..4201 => -1.48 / 2.99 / 3.01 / 3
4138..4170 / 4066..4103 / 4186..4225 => 1.31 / 3.32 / 3.38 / 3.35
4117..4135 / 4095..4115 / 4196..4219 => 0.45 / 3.29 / 3.33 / 3.3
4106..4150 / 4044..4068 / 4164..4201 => -4.16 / 2.96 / 3.04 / 3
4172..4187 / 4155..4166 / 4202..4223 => 3.11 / 3.31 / 3.57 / 3.4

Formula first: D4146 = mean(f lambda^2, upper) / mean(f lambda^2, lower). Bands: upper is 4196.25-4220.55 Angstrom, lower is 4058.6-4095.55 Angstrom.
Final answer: 1.11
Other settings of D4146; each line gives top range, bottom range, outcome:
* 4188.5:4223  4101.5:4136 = 1.11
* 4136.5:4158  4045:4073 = 1.12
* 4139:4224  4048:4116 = 1.04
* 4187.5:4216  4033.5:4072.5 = 1.18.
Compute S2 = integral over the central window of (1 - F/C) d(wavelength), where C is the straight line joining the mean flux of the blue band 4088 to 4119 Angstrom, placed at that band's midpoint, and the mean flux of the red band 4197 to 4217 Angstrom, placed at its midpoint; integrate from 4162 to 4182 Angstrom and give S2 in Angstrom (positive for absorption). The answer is 2.3 Angstrom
